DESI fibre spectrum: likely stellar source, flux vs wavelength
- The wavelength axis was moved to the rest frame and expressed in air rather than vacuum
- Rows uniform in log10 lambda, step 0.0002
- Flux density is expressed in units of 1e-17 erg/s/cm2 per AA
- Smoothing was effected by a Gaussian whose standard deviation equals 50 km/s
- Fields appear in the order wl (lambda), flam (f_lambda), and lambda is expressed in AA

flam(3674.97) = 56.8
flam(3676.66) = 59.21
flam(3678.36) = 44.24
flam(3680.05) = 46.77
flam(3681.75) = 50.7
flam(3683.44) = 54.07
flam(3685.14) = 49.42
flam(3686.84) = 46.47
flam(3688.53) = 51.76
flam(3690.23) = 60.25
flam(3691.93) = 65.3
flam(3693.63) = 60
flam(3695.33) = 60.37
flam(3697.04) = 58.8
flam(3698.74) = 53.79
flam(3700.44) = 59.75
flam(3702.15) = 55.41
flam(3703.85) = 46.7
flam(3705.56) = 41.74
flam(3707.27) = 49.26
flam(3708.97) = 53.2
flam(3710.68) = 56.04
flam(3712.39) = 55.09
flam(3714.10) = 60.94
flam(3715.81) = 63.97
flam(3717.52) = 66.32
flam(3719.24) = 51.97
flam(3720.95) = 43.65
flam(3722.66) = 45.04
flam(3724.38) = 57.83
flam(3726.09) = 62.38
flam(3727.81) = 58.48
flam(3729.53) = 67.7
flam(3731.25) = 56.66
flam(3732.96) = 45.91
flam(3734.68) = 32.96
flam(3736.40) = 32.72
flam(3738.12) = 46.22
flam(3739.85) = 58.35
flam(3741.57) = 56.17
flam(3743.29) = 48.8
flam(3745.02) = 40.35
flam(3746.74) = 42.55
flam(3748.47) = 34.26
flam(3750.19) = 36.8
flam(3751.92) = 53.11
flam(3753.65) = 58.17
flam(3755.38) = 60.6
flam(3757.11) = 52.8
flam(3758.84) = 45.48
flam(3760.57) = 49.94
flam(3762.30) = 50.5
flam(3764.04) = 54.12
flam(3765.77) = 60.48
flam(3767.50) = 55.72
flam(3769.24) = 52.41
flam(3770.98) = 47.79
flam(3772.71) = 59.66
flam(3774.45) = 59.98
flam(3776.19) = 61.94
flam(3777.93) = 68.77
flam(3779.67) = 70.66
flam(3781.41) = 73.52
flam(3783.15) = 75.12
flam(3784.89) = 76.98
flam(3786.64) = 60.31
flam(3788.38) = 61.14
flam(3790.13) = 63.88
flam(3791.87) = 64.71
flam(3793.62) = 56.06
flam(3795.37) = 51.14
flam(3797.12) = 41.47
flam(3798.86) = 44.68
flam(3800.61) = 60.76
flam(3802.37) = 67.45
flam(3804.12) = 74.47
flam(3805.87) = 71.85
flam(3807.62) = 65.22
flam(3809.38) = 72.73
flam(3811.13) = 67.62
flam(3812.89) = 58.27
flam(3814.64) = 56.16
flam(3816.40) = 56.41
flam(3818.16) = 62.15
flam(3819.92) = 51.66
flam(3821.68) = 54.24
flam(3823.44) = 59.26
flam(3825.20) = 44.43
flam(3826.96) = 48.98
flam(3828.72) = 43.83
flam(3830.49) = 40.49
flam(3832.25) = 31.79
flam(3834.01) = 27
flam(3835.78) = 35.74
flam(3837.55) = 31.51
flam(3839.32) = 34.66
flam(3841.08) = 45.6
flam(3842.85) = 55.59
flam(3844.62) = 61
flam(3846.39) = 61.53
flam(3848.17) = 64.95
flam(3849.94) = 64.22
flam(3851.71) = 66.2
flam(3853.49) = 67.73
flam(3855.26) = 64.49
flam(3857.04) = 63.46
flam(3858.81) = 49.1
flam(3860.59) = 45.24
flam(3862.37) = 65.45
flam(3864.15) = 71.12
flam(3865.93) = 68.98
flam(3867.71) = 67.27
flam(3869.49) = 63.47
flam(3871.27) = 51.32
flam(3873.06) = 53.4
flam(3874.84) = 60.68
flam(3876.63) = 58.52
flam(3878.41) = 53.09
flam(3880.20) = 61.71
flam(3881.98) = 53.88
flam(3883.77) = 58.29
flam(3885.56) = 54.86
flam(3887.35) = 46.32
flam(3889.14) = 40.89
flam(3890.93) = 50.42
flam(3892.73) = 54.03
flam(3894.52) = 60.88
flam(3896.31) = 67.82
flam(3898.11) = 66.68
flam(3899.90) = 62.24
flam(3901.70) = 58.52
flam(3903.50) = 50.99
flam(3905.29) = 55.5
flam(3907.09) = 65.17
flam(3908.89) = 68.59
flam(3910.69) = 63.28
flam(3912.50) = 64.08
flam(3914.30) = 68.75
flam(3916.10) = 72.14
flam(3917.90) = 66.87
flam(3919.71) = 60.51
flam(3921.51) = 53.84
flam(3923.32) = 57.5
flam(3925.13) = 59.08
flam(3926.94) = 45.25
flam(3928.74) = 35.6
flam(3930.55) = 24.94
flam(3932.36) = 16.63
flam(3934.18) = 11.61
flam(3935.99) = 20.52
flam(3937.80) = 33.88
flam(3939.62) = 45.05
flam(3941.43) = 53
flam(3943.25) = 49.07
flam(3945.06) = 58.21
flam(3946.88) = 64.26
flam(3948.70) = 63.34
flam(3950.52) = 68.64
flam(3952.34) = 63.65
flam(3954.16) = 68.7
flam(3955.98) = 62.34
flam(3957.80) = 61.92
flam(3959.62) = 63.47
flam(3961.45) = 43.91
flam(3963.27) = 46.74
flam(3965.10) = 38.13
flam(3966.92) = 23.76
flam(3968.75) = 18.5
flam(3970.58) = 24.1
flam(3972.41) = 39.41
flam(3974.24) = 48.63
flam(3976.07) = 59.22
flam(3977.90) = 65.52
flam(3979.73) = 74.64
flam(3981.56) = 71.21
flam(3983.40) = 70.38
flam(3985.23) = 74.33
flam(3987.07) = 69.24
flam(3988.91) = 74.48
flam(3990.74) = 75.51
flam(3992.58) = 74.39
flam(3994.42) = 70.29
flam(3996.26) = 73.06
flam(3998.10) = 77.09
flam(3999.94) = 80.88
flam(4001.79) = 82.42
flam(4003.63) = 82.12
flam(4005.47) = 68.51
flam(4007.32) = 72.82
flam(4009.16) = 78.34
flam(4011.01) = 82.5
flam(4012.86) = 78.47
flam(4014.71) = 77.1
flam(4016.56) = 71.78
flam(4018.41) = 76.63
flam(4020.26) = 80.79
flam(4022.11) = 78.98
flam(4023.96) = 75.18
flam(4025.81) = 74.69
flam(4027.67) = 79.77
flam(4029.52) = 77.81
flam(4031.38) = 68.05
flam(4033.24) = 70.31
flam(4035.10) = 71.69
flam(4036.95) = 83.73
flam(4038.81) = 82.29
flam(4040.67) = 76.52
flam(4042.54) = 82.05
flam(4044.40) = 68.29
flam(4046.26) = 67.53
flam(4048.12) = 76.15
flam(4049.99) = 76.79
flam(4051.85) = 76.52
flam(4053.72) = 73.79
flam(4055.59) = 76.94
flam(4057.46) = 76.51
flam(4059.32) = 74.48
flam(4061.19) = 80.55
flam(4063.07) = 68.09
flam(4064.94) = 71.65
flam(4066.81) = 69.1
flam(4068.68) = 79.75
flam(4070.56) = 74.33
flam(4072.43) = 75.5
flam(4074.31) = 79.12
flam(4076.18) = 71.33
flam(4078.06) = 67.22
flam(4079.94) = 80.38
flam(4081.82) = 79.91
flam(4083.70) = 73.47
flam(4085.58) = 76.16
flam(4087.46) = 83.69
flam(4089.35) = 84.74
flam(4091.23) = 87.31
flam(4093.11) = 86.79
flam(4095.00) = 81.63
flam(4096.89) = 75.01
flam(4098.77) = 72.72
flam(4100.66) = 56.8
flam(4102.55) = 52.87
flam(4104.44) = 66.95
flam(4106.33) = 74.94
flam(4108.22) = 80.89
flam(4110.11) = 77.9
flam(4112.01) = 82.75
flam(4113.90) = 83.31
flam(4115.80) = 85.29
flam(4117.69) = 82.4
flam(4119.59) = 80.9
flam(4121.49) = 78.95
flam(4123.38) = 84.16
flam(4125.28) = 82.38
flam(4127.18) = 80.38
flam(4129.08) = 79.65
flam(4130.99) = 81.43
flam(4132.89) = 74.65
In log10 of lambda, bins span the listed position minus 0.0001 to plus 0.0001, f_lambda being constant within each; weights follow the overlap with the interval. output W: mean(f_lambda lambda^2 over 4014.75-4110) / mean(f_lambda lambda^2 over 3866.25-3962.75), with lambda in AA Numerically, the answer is 1.48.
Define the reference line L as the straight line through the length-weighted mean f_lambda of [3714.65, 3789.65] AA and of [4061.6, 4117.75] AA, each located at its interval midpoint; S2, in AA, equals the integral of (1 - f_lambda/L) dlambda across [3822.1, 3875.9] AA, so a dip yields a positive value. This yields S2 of 6.5 AA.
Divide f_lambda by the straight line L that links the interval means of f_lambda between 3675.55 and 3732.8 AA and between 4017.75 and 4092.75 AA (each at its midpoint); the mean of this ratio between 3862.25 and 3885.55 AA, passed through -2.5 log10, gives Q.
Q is 0.087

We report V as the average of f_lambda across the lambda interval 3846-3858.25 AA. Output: 64.4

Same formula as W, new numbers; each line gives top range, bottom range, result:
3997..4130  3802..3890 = 1.53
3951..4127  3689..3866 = 1.49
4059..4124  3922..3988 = 1.64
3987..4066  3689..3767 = 1.68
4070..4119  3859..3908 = 1.47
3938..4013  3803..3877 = 1.19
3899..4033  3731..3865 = 1.21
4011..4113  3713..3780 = 1.68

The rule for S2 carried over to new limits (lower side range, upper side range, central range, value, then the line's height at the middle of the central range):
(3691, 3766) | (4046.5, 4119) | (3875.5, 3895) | 2.8 AA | 62.9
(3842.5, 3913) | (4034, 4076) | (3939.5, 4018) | 6.3 AA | 68.6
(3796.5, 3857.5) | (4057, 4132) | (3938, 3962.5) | 2.6 AA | 65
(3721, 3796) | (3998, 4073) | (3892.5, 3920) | 1.3 AA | 66.2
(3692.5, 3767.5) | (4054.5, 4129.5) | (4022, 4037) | -0.5 AA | 72.7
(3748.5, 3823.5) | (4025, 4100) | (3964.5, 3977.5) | 6.2 AA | 70.5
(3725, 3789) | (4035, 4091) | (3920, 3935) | 6.2 AA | 66.7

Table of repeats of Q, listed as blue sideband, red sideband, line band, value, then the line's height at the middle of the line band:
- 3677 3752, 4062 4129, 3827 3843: 0.49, 59.8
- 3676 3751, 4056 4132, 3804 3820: -0.09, 58.5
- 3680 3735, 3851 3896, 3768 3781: -0.08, 56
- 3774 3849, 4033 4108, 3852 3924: 0.04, 62.1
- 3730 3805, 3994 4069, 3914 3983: 0.35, 69.3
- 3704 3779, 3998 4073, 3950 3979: 0.38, 70.3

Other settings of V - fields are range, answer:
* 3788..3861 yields 55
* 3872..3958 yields 54.4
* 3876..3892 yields 53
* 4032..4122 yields 76.1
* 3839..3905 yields 58.1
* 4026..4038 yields 75.3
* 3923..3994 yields 51.9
